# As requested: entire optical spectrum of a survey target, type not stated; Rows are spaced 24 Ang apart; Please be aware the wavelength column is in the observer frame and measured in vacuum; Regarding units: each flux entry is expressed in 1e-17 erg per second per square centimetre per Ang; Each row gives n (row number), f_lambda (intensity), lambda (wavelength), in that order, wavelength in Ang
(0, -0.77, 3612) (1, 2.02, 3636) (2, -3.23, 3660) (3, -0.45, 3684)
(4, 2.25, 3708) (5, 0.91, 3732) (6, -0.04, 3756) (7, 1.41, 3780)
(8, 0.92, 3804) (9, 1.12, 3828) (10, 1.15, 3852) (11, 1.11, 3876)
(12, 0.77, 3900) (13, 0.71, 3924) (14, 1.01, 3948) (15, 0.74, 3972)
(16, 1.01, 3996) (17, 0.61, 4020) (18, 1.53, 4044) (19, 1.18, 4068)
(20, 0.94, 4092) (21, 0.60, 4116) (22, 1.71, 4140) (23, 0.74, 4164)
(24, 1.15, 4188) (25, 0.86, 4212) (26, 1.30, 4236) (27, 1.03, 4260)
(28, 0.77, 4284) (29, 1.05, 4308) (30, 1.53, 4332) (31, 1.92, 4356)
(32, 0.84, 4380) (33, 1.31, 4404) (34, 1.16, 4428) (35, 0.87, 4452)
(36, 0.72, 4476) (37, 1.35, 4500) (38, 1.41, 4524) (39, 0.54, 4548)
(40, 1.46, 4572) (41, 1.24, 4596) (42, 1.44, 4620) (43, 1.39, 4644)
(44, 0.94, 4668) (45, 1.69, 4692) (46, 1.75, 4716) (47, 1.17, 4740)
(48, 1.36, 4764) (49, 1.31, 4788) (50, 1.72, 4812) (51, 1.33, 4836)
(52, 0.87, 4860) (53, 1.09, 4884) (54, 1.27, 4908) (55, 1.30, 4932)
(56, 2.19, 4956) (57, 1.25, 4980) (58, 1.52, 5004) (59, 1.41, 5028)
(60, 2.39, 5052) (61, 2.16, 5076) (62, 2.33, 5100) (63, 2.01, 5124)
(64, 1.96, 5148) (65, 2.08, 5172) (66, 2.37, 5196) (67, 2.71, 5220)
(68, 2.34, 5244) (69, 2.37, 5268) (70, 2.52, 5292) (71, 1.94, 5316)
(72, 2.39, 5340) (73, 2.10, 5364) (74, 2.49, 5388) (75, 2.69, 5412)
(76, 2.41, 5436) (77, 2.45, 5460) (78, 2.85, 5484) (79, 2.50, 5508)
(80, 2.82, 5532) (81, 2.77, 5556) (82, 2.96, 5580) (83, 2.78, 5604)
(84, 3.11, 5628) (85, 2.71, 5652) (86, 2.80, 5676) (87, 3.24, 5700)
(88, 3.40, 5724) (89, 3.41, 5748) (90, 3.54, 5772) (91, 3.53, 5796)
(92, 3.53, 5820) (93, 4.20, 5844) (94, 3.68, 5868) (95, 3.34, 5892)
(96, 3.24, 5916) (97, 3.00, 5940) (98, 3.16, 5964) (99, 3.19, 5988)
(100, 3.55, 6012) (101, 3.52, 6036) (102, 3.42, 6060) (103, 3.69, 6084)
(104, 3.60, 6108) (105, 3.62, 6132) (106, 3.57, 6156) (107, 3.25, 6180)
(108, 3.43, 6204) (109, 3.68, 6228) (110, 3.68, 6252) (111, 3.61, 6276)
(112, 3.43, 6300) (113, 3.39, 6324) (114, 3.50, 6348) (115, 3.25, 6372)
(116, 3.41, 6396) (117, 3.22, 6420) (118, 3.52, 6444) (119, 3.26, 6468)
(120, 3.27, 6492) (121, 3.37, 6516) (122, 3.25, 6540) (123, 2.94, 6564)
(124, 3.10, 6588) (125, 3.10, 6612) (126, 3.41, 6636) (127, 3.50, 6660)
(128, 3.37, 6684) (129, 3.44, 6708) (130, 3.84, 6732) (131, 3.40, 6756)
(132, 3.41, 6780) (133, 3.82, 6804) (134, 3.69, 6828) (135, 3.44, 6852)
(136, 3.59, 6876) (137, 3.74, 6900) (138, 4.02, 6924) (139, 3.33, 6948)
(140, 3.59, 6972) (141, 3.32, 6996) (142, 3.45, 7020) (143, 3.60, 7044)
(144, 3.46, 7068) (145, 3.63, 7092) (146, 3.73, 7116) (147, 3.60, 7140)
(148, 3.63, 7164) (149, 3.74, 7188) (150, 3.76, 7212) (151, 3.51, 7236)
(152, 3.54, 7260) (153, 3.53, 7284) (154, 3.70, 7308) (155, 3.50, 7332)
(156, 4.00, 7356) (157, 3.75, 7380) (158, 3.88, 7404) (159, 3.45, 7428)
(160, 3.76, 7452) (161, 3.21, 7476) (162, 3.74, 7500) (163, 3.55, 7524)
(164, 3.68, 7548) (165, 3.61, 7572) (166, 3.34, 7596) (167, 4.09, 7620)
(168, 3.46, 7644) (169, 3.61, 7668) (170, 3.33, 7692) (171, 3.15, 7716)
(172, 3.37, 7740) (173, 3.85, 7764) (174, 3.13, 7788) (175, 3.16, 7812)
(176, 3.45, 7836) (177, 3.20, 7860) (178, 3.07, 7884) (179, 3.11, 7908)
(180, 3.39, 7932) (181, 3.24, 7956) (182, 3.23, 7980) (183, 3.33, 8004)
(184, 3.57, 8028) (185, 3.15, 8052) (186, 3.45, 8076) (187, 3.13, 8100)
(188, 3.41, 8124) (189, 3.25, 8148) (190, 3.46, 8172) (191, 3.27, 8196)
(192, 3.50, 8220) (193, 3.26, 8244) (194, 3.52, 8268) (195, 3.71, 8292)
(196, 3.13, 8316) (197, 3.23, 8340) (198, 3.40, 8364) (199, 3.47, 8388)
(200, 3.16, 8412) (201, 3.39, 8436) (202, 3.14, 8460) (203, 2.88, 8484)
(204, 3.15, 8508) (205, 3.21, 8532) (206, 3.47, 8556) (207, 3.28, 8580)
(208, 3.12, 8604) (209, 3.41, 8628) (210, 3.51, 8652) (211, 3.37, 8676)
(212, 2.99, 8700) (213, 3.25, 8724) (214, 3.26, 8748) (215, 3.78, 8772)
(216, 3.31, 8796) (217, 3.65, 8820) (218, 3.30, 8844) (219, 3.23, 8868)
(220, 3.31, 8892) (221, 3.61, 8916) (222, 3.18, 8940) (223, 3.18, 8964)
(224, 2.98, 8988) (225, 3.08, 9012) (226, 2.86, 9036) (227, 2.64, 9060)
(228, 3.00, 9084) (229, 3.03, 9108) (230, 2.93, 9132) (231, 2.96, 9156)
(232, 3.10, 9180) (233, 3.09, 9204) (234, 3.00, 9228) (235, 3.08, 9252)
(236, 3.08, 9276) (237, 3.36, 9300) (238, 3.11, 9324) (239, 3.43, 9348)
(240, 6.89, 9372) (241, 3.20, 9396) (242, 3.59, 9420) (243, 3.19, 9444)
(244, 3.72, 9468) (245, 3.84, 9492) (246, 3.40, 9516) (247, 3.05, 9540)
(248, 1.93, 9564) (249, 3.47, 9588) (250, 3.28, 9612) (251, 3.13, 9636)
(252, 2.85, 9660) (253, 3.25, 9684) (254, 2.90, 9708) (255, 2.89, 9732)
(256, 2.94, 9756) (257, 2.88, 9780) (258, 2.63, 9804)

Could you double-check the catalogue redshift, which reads 0.27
